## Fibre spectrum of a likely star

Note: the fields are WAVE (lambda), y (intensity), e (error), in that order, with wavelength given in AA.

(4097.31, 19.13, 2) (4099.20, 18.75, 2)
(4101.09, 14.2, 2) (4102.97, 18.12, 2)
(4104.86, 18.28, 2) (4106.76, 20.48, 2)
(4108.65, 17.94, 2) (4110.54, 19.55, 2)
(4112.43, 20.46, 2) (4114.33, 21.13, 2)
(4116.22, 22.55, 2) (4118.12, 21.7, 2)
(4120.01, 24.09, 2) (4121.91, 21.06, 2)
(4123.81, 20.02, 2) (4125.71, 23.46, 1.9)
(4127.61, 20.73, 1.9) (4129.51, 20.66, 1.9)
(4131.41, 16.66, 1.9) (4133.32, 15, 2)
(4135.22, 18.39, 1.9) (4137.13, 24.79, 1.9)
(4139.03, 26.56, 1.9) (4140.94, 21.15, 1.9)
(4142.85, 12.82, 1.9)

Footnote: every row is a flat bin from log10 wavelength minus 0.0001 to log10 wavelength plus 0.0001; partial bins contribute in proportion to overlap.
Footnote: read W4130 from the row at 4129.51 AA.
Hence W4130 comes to 20.66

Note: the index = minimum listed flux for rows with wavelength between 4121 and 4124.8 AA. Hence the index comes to 20.02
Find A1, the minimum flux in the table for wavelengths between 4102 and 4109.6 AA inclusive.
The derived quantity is 17.94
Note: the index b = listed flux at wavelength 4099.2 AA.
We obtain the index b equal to 18.75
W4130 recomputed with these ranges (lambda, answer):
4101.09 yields 14.2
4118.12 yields 21.7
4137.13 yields 24.79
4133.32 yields 15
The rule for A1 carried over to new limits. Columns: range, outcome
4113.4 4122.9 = 21.06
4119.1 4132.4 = 16.66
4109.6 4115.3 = 19.55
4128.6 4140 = 15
